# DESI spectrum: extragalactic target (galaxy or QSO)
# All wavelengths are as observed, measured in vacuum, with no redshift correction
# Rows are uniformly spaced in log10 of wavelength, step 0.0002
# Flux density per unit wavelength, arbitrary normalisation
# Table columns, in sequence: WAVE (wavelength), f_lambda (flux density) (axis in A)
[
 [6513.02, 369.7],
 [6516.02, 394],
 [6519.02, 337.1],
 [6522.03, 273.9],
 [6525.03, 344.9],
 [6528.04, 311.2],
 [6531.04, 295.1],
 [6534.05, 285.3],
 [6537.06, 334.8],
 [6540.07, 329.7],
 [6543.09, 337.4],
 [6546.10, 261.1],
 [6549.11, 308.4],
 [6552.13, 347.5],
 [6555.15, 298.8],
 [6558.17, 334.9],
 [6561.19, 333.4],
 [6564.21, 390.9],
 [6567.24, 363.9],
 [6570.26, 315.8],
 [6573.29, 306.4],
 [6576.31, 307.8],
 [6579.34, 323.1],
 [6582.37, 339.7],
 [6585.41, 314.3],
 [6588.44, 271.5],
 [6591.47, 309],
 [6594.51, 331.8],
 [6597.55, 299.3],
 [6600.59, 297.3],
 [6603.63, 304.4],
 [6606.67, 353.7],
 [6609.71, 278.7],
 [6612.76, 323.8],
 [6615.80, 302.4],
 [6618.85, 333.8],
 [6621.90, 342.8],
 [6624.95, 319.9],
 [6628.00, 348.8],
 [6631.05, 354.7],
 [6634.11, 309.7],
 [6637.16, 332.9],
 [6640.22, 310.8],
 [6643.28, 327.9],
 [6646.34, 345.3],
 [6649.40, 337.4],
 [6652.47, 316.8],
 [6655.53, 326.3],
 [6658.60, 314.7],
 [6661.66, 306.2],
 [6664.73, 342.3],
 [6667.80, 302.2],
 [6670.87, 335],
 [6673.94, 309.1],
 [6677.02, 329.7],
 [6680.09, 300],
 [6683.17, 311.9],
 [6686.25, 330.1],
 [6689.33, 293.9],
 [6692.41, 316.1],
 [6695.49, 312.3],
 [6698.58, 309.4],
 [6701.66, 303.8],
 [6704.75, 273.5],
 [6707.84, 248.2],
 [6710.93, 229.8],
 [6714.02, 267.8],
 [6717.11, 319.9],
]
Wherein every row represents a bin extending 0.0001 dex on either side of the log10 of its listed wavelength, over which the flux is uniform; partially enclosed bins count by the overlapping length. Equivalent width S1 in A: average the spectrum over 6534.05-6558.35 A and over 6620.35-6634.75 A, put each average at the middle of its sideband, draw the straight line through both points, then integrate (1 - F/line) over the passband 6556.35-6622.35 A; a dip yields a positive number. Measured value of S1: 1.1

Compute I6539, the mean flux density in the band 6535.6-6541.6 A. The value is 332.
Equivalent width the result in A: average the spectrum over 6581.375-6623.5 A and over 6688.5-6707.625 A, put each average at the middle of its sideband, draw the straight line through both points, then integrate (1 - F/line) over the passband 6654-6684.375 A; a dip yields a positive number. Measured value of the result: -1.49 A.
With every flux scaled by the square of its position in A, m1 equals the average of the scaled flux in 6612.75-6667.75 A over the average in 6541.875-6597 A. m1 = 1.04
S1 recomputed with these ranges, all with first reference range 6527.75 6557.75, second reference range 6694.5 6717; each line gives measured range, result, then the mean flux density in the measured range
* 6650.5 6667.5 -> -1.9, 320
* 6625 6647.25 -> -2.9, 332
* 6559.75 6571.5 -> -1.7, 352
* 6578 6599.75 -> -0.7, 312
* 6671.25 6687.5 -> -1.8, 317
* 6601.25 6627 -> -1.9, 320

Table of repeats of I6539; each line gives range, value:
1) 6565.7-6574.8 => 329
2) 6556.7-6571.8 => 348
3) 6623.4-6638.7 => 333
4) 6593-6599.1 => 315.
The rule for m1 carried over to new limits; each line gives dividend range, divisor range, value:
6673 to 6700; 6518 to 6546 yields 1.04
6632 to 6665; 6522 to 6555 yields 1.07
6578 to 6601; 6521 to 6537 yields 1.04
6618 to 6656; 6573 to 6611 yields 1.08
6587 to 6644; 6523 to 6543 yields 1.03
